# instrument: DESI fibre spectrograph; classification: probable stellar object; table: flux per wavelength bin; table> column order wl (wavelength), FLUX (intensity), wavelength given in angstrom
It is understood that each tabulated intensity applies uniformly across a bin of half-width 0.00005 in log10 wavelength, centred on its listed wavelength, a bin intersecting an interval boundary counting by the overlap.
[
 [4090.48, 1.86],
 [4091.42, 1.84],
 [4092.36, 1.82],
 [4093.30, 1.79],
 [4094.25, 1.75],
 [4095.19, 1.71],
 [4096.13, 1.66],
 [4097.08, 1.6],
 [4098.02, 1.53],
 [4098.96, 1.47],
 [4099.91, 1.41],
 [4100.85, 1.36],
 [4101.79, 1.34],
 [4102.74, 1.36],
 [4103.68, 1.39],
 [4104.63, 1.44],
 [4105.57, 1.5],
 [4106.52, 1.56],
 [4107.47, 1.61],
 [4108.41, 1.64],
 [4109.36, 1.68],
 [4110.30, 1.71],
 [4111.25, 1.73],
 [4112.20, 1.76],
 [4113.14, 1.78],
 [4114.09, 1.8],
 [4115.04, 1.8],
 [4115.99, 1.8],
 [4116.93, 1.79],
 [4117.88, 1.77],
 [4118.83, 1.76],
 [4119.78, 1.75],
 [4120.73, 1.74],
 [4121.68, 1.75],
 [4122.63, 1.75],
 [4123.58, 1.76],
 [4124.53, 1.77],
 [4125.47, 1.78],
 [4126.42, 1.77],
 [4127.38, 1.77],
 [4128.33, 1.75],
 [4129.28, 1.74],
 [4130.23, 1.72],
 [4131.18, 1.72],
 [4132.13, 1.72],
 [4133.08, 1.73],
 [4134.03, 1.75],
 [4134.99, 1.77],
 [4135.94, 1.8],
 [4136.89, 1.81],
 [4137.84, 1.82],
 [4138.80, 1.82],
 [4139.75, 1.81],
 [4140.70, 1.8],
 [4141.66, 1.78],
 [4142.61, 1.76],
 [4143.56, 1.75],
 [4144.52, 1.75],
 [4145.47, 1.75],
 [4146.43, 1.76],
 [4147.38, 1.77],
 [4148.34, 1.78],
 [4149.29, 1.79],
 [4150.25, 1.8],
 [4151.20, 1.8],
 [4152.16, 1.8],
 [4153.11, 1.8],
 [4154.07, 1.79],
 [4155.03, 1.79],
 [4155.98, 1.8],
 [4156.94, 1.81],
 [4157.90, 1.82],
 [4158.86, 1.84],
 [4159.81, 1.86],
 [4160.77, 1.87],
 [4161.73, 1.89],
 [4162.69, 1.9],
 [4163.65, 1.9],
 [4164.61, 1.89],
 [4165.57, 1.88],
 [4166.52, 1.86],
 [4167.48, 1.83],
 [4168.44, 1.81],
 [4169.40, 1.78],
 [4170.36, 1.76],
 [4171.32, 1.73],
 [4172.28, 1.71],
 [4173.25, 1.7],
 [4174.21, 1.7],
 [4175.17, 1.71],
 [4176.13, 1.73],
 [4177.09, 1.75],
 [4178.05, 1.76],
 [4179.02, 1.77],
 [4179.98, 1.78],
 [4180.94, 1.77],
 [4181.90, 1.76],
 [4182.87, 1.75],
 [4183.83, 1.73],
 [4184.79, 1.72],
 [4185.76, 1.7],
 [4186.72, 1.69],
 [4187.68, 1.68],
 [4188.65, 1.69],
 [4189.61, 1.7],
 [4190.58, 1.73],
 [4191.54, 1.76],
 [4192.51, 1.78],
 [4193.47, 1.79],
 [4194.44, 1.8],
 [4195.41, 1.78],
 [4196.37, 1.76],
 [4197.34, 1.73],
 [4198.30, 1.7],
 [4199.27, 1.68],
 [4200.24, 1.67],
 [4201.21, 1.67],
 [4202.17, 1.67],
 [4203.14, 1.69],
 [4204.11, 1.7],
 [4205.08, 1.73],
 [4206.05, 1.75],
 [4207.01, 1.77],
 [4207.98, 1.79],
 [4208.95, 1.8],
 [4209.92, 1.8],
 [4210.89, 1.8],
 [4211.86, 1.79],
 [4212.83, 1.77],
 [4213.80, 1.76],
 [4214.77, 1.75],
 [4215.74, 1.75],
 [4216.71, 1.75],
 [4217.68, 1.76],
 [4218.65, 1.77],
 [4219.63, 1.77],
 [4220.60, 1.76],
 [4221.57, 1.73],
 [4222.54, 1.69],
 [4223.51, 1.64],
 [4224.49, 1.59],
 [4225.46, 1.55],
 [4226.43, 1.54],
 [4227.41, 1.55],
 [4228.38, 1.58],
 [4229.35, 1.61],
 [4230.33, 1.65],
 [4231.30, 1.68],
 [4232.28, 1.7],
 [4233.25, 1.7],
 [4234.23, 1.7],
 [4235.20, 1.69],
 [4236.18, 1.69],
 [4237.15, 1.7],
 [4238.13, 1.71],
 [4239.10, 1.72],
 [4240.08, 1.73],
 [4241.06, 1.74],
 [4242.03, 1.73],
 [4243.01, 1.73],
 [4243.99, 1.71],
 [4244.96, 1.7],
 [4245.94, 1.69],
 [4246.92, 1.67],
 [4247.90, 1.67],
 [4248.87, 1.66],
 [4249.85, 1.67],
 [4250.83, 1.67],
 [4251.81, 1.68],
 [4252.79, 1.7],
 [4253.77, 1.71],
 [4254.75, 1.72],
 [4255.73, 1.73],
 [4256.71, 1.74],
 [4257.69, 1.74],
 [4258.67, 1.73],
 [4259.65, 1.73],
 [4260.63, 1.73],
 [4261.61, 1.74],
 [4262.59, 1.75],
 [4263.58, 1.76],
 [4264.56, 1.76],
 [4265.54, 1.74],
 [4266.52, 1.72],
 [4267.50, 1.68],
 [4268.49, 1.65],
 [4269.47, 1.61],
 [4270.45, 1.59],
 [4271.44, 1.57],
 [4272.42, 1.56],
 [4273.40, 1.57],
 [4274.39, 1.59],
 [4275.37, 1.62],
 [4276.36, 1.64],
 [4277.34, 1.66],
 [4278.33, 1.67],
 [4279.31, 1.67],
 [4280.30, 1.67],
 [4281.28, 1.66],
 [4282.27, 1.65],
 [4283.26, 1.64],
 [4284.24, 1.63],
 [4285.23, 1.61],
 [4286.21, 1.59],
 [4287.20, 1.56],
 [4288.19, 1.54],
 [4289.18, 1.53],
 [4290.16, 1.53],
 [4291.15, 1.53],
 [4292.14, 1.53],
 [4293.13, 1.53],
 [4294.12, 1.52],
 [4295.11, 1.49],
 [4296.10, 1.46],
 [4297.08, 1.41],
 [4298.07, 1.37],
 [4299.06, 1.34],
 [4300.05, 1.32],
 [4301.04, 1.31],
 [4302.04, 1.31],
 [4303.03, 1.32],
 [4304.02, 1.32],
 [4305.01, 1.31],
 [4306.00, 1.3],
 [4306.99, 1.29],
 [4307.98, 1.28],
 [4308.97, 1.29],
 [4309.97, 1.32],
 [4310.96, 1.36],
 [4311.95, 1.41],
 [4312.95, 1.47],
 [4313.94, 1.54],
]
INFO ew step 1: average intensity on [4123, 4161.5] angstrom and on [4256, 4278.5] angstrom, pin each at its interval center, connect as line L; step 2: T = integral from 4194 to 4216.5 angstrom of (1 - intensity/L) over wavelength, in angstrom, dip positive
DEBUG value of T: -0.2 angstrom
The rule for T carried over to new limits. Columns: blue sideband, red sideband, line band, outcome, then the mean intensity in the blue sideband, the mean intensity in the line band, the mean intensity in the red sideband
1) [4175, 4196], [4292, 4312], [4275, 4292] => -2.18 angstrom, 1.74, 1.61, 1.37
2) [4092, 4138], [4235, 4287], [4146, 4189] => -2.58 angstrom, 1.68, 1.78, 1.68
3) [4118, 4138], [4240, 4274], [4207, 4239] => 0.10 angstrom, 1.76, 1.7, 1.69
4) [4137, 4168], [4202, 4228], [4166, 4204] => 0.59 angstrom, 1.81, 1.74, 1.72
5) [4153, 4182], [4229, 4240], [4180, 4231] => 0.54 angstrom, 1.8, 1.72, 1.69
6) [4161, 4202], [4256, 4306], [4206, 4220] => -0.59 angstrom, 1.76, 1.77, 1.58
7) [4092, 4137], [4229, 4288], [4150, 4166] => -1.52 angstrom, 1.68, 1.84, 1.68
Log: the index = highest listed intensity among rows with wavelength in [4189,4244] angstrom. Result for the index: 1.8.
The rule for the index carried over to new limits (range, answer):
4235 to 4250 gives 1.74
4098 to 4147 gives 1.82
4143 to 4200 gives 1.9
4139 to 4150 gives 1.81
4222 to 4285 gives 1.76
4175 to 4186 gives 1.78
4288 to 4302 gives 1.54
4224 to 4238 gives 1.7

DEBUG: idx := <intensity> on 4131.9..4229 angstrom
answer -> 1.76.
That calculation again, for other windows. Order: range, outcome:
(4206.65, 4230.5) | 1.71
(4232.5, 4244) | 1.71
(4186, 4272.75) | 1.71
